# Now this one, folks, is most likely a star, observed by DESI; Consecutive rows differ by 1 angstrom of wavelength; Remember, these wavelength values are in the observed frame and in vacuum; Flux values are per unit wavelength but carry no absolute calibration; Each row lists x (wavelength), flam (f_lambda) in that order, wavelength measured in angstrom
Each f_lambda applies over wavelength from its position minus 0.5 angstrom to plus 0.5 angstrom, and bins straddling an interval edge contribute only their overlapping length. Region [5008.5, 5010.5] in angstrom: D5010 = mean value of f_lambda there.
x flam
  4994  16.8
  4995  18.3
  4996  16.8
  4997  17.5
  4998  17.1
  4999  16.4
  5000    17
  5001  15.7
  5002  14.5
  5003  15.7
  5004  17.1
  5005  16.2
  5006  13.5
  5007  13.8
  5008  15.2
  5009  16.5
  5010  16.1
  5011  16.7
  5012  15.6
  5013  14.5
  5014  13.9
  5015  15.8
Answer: 16.3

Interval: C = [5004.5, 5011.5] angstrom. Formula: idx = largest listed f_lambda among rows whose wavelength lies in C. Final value 16.7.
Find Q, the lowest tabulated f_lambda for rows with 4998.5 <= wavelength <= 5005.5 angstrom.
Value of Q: 14.5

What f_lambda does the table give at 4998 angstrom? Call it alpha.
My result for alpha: 17.1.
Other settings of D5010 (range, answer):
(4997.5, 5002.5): 16.1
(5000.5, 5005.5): 15.8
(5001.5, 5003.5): 15.1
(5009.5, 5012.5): 16.1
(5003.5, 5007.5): 15.1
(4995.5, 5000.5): 17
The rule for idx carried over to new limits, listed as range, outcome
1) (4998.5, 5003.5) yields 17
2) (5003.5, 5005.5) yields 17.1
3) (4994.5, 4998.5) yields 18.3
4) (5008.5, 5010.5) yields 16.5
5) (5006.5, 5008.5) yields 15.2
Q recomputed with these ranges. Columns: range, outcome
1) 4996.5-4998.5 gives 17.1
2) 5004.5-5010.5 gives 13.5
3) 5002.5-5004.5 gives 15.7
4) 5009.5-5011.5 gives 16.1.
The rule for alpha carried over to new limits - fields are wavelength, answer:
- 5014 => 13.9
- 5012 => 15.6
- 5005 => 16.2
